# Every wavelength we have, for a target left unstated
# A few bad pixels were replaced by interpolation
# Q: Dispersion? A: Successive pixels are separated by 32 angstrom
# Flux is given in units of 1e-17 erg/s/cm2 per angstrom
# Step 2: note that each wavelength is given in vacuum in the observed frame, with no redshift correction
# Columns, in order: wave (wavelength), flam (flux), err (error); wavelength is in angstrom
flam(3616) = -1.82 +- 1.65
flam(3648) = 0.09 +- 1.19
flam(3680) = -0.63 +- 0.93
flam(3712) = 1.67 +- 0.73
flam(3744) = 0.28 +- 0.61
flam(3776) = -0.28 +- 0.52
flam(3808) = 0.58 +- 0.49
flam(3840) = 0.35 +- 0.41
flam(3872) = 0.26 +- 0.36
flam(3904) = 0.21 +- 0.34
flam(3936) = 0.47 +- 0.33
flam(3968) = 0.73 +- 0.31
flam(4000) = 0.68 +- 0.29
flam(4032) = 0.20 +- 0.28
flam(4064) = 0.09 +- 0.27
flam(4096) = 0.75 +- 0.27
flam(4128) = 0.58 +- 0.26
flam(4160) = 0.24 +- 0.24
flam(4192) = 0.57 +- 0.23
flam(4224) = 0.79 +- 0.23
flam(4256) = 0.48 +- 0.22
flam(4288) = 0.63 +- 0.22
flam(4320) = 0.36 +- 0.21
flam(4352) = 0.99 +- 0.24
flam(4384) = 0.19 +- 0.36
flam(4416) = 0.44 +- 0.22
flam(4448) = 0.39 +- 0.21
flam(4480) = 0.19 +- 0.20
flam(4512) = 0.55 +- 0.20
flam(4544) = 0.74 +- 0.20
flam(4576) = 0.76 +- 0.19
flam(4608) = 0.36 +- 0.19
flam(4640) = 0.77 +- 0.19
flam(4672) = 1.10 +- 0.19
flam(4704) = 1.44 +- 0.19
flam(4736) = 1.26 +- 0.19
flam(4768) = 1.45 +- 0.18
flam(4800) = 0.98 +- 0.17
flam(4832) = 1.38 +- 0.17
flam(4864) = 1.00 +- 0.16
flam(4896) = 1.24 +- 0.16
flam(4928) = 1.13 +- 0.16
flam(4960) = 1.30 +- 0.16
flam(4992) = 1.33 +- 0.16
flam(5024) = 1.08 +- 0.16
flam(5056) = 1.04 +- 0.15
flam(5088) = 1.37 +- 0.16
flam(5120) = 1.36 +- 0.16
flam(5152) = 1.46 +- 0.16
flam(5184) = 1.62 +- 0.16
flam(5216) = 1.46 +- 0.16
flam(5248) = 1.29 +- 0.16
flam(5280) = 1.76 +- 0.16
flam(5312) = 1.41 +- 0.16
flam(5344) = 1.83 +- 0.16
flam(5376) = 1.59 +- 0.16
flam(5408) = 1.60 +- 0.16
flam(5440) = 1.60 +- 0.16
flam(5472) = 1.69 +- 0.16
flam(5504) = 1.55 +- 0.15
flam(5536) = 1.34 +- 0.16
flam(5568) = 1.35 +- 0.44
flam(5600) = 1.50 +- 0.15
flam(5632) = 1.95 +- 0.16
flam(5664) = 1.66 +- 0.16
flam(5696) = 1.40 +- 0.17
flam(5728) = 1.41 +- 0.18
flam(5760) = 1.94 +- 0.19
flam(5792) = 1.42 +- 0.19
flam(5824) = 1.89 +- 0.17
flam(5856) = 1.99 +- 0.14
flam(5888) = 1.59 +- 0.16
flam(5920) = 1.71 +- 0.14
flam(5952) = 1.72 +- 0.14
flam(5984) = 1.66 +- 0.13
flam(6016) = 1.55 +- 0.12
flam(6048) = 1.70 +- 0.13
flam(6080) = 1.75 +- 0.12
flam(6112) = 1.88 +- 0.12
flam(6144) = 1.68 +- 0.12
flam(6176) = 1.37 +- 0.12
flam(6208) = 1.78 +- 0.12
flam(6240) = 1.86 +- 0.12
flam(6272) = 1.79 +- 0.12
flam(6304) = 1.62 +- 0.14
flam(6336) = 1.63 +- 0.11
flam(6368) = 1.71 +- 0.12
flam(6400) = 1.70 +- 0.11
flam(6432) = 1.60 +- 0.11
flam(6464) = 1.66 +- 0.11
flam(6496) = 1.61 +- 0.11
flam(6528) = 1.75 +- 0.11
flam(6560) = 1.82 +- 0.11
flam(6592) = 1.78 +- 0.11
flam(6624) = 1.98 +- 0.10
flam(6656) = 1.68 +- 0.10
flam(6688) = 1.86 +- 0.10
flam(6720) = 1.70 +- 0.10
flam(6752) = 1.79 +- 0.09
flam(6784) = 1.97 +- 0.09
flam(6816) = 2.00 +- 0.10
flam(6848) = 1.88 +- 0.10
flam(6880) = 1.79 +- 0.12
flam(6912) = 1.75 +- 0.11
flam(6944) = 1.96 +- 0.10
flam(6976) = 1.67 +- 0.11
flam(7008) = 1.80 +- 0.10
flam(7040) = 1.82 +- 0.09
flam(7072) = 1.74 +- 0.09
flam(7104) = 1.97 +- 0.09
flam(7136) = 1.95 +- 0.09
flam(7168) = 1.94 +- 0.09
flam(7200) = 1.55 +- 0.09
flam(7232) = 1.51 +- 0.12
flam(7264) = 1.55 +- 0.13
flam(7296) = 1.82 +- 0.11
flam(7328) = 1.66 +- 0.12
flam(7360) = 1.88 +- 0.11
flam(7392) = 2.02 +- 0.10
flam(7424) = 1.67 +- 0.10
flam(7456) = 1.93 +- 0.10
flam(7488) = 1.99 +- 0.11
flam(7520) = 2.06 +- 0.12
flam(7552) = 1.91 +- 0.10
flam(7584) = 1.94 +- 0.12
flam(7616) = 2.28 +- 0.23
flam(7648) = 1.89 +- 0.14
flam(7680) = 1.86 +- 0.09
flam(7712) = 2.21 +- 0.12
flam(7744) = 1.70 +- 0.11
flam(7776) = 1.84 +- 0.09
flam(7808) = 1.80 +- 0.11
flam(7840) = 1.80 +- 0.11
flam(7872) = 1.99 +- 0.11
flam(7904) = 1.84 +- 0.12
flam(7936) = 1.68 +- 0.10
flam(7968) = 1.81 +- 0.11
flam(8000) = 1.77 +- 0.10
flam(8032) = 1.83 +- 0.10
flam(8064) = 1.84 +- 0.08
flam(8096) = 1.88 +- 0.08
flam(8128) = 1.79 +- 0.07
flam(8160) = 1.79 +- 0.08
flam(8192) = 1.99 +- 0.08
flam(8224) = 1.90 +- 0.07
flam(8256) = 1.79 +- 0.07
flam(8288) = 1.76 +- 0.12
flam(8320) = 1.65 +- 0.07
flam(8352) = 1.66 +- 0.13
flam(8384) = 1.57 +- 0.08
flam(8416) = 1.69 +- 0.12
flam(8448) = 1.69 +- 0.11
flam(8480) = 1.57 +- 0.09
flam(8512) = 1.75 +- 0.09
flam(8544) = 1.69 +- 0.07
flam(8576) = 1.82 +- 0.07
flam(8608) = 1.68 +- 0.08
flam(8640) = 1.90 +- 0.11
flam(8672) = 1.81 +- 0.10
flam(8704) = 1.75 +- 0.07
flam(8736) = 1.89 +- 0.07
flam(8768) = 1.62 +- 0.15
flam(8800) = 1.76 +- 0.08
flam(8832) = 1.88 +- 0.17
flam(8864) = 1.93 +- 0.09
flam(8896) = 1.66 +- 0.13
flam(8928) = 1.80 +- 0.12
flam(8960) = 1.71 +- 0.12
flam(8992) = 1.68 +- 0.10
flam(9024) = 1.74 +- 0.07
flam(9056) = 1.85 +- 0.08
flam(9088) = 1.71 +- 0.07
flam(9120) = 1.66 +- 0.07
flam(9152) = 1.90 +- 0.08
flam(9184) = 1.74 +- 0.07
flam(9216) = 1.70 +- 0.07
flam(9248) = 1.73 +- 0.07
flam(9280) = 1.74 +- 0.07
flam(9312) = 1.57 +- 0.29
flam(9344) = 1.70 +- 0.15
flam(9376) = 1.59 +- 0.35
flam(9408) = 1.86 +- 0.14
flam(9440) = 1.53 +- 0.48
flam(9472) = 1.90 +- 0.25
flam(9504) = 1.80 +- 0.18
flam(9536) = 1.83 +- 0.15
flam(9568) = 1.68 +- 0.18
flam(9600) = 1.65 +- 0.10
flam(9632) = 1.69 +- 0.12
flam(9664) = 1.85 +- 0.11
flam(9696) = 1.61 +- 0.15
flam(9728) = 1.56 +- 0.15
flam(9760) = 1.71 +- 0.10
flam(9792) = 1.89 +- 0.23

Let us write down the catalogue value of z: 0.171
